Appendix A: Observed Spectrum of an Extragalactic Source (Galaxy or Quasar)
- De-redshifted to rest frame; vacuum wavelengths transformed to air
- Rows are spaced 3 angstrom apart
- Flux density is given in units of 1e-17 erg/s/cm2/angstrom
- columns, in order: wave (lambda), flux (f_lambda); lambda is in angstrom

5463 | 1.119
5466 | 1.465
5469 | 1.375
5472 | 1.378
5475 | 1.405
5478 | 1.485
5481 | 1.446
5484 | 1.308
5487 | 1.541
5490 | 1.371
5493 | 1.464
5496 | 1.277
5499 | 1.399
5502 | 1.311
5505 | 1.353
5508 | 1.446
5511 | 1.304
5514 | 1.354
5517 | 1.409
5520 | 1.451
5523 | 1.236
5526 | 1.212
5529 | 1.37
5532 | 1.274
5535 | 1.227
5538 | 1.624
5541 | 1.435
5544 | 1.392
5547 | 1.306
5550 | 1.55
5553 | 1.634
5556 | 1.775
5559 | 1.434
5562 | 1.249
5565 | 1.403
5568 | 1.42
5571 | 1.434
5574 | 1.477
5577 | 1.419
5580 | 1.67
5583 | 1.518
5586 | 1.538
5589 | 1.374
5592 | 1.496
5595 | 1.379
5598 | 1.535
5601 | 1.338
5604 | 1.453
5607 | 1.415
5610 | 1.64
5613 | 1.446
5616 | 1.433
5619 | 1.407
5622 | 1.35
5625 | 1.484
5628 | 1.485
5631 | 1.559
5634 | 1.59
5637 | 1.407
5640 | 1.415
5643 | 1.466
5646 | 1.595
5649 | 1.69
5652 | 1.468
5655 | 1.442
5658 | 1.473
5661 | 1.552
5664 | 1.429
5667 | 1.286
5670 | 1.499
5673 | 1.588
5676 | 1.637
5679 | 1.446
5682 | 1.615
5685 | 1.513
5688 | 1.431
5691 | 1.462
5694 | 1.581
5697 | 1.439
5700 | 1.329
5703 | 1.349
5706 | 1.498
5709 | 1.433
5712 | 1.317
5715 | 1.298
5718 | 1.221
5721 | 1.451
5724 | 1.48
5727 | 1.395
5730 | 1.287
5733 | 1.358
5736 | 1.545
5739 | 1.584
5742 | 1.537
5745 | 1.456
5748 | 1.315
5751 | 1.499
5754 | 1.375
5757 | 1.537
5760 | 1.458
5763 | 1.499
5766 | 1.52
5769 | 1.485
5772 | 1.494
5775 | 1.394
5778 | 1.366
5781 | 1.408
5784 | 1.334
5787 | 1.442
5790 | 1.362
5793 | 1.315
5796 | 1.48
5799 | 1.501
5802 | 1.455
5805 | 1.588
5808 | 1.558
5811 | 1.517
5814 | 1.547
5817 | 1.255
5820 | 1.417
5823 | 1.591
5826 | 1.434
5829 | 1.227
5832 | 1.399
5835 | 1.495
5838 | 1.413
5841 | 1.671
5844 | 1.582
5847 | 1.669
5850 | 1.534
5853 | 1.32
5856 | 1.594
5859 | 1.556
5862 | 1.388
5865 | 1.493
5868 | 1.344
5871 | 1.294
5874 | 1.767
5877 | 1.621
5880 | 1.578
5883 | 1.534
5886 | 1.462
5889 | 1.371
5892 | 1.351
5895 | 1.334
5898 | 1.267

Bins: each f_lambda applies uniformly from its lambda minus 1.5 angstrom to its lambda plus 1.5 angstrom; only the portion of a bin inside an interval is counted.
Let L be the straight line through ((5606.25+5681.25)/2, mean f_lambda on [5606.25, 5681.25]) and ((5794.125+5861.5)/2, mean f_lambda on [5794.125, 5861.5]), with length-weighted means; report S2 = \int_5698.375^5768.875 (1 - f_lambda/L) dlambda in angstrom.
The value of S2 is 3.06 angstrom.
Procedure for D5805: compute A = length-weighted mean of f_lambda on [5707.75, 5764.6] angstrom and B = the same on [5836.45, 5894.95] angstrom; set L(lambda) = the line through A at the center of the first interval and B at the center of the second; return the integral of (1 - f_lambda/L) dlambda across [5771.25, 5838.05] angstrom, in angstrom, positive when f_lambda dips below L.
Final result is 1.3 angstrom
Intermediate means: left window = 1.42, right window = 1.5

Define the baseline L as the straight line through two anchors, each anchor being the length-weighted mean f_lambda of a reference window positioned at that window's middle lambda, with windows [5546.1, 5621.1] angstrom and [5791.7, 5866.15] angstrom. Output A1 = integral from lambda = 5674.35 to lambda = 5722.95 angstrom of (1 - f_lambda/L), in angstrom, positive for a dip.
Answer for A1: 1.2 angstrom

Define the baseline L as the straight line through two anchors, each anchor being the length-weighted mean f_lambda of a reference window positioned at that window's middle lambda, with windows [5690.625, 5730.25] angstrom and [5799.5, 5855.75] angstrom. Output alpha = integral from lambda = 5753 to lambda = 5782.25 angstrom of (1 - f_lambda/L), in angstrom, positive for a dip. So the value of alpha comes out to -0.3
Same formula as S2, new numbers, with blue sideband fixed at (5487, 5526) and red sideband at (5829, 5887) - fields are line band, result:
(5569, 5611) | -2.3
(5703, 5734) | 1.6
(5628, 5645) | -0.9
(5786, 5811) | 0.2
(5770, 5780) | 0.3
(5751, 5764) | 0.0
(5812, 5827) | 0.4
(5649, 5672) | -0.7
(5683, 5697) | -0.6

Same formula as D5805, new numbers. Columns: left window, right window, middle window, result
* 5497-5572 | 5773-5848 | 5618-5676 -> -2.69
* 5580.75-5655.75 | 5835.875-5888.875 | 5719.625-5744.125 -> 0.67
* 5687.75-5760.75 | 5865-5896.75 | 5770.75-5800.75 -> 0.66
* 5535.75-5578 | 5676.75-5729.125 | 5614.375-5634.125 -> -0.23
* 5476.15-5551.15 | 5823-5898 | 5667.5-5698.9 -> -1.86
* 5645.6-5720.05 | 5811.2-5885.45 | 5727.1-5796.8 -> 1.83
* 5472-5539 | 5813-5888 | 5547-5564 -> -1.41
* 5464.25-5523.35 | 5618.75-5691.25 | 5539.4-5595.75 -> -1.27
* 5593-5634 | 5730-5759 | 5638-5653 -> -0.66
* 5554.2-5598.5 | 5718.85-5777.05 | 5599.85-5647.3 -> 0.01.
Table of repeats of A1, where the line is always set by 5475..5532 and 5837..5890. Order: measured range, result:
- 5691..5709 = 0.1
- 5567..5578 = -0.3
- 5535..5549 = -0.3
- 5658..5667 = -0.1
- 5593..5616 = -0.7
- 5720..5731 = 0.4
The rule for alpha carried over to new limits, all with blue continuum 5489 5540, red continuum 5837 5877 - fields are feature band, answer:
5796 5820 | 0.1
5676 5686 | -0.8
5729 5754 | 0.3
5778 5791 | 0.8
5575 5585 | -1.0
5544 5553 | -0.5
